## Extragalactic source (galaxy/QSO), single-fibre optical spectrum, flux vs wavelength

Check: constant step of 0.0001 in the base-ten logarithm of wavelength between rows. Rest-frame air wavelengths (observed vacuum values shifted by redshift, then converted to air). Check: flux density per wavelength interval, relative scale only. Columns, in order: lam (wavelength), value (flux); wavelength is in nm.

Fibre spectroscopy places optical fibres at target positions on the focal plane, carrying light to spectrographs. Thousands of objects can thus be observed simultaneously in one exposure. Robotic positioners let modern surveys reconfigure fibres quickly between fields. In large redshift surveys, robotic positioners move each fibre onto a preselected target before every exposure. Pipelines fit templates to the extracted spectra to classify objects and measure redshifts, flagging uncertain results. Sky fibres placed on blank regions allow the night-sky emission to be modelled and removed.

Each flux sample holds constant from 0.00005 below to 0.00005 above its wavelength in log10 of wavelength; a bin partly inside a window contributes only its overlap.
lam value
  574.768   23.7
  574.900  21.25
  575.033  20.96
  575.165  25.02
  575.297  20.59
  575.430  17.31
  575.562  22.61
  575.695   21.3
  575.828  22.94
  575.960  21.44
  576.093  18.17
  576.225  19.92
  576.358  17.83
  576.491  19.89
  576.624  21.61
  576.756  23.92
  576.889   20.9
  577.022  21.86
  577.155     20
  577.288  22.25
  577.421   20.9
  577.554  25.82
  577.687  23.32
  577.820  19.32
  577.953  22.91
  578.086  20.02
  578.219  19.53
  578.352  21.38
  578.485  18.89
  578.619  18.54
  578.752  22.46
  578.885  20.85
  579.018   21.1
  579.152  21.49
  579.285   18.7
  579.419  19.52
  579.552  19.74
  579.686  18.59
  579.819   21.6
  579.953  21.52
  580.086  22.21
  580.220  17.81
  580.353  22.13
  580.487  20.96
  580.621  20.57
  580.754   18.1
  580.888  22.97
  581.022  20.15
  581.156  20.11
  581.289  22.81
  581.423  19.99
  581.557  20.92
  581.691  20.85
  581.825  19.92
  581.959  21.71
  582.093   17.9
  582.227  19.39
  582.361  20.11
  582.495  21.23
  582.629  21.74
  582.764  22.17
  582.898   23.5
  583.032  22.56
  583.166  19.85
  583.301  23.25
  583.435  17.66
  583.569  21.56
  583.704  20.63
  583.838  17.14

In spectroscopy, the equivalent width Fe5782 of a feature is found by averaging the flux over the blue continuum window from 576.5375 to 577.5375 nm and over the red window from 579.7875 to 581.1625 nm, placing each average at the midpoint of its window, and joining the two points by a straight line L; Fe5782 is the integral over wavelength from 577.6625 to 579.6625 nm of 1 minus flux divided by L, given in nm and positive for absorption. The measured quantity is 0.08 nm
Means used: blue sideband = 21.8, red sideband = 20.7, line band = 20.4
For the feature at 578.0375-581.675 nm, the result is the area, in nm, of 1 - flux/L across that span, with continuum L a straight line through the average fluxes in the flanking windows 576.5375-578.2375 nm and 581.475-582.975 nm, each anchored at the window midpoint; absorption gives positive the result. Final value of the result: 0.140 nm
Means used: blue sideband 21.8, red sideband 20.9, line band 20.5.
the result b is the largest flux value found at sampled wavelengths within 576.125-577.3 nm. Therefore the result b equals 23.92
